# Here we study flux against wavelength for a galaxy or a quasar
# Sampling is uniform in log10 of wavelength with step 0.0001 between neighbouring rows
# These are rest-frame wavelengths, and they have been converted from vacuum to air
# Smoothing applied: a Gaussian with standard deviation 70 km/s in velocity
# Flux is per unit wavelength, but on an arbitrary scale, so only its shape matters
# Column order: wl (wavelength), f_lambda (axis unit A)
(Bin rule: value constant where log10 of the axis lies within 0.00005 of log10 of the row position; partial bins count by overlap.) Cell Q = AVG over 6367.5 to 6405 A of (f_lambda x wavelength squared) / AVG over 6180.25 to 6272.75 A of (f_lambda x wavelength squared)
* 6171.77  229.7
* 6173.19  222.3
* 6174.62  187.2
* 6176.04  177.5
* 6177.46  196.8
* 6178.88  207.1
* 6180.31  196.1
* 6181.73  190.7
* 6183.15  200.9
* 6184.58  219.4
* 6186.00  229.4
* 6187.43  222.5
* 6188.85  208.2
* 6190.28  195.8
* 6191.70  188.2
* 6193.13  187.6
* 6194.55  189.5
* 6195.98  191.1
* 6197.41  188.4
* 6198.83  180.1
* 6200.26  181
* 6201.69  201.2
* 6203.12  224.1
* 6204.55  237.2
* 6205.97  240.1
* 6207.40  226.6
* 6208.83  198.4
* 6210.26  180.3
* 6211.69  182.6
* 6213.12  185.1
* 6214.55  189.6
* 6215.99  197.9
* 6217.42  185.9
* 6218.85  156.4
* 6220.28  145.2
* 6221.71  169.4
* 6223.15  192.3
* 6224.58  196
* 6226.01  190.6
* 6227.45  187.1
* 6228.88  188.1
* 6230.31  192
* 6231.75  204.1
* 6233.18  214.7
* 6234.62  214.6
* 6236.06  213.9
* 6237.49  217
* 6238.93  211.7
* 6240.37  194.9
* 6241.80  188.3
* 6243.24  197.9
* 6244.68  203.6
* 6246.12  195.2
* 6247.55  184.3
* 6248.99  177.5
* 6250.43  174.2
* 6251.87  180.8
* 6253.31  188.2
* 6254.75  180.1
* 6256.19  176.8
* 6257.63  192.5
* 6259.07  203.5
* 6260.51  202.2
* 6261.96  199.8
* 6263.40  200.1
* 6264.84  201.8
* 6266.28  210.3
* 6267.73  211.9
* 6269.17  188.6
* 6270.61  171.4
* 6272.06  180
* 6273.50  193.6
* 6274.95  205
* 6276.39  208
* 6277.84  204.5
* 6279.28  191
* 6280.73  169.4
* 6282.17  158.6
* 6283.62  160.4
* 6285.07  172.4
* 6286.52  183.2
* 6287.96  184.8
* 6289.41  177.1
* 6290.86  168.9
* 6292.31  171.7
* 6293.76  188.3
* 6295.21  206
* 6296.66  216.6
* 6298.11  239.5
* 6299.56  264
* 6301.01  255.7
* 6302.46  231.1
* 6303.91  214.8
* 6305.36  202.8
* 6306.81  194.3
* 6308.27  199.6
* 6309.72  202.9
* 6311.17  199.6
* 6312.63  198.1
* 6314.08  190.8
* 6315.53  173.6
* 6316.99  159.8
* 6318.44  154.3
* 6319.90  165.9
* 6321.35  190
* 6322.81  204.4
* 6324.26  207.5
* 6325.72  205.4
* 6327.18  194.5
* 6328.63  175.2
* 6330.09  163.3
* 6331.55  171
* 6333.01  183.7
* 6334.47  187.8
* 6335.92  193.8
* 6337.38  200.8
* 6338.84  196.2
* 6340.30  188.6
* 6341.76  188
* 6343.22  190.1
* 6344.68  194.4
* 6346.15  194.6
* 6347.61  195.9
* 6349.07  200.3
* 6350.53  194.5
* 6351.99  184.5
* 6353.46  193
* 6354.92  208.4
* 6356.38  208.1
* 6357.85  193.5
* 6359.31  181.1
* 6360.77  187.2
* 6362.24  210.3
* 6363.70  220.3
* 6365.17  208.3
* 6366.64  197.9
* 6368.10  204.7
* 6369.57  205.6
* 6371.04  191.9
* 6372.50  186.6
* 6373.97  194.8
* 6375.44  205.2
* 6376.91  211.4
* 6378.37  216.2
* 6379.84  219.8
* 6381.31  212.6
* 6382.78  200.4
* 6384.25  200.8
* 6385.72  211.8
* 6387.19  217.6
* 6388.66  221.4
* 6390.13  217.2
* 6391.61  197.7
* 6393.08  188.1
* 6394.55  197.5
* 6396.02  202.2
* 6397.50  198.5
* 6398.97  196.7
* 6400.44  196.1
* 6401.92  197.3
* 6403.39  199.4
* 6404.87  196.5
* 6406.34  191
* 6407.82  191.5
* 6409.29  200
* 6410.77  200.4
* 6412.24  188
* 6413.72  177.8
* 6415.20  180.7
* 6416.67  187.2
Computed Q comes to 1.1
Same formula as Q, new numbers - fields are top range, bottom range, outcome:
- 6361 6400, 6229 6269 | 1.08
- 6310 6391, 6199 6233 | 1.06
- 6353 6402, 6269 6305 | 1.06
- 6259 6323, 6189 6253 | 1.03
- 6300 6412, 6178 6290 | 1.06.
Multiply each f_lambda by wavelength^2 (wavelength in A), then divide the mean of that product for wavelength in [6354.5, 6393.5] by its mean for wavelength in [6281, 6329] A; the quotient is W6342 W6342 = 1.08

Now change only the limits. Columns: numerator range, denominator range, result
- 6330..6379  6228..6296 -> 1.05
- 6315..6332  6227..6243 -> 0.92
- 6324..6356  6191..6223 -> 1.04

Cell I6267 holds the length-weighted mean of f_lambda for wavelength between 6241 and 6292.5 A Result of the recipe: 188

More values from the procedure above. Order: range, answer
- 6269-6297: 184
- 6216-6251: 192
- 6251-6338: 193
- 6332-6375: 196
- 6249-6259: 183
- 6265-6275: 194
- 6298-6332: 198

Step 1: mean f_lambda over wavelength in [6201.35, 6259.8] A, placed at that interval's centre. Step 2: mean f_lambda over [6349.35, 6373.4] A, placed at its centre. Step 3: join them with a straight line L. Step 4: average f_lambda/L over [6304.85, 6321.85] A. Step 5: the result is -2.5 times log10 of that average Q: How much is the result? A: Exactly 0.06 mag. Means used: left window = 195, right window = 199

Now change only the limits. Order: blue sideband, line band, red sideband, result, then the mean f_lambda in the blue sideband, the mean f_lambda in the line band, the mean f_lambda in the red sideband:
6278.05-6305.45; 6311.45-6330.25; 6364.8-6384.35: 0.09 mag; 198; 184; 204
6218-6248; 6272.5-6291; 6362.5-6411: 0.08 mag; 193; 183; 203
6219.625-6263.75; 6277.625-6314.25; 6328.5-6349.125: -0.04 mag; 193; 198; 188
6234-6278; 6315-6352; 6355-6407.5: 0.07 mag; 196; 187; 202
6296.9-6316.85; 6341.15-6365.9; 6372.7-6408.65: 0.05 mag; 211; 197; 203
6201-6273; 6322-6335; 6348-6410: 0.06 mag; 195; 188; 201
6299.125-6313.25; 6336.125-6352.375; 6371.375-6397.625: 0.09 mag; 215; 194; 206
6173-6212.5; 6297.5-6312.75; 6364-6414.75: -0.09 mag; 201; 219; 201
